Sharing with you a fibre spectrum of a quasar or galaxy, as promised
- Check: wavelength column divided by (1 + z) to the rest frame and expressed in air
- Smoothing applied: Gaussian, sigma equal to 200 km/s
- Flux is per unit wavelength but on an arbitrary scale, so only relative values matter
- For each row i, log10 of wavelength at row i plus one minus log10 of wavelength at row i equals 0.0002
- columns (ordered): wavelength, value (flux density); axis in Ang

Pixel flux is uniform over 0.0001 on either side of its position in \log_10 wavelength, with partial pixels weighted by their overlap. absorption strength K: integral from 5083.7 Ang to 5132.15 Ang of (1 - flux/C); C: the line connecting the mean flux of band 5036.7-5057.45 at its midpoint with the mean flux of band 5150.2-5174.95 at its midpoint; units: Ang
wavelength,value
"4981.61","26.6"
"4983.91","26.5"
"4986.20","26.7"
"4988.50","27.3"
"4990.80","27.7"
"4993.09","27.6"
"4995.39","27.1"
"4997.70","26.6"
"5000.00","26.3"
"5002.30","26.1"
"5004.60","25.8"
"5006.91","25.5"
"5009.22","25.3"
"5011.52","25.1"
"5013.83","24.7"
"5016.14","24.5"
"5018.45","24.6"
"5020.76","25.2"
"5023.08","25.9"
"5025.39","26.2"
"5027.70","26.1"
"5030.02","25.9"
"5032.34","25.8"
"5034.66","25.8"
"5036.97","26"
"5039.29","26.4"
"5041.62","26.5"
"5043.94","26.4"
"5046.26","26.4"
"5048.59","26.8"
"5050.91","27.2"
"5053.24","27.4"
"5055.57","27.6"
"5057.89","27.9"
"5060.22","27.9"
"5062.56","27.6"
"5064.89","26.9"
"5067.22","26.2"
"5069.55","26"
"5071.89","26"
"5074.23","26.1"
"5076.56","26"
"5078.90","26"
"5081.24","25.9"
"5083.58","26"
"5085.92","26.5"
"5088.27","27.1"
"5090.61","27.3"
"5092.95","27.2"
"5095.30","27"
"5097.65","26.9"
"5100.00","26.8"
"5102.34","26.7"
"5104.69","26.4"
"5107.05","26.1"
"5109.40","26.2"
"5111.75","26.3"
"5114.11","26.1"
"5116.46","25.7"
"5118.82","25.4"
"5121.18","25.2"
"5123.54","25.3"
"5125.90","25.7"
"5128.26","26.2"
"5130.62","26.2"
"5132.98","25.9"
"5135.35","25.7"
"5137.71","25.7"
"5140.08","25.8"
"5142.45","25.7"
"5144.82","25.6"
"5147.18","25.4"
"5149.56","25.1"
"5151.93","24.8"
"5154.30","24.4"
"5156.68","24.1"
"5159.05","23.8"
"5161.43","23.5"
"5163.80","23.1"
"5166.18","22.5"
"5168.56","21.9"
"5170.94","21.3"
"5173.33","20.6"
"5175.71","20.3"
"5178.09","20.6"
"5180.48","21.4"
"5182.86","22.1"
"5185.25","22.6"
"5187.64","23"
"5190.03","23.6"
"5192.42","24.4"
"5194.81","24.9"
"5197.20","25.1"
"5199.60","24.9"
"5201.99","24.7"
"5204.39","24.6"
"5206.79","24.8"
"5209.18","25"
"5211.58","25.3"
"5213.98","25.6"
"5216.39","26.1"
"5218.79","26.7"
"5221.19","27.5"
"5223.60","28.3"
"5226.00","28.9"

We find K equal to -2.93 Ang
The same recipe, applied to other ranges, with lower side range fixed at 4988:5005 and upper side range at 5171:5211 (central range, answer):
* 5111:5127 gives -0.7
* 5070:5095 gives -1.1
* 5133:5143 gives -0.6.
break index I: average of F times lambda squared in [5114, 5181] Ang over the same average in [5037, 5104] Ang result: 0.93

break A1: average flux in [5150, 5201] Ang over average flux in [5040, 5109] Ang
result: 0.86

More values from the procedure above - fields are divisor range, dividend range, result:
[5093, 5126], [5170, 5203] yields 0.87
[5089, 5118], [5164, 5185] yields 0.81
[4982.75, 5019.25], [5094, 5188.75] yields 0.94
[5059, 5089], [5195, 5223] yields 0.96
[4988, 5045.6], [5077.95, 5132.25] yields 1.01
